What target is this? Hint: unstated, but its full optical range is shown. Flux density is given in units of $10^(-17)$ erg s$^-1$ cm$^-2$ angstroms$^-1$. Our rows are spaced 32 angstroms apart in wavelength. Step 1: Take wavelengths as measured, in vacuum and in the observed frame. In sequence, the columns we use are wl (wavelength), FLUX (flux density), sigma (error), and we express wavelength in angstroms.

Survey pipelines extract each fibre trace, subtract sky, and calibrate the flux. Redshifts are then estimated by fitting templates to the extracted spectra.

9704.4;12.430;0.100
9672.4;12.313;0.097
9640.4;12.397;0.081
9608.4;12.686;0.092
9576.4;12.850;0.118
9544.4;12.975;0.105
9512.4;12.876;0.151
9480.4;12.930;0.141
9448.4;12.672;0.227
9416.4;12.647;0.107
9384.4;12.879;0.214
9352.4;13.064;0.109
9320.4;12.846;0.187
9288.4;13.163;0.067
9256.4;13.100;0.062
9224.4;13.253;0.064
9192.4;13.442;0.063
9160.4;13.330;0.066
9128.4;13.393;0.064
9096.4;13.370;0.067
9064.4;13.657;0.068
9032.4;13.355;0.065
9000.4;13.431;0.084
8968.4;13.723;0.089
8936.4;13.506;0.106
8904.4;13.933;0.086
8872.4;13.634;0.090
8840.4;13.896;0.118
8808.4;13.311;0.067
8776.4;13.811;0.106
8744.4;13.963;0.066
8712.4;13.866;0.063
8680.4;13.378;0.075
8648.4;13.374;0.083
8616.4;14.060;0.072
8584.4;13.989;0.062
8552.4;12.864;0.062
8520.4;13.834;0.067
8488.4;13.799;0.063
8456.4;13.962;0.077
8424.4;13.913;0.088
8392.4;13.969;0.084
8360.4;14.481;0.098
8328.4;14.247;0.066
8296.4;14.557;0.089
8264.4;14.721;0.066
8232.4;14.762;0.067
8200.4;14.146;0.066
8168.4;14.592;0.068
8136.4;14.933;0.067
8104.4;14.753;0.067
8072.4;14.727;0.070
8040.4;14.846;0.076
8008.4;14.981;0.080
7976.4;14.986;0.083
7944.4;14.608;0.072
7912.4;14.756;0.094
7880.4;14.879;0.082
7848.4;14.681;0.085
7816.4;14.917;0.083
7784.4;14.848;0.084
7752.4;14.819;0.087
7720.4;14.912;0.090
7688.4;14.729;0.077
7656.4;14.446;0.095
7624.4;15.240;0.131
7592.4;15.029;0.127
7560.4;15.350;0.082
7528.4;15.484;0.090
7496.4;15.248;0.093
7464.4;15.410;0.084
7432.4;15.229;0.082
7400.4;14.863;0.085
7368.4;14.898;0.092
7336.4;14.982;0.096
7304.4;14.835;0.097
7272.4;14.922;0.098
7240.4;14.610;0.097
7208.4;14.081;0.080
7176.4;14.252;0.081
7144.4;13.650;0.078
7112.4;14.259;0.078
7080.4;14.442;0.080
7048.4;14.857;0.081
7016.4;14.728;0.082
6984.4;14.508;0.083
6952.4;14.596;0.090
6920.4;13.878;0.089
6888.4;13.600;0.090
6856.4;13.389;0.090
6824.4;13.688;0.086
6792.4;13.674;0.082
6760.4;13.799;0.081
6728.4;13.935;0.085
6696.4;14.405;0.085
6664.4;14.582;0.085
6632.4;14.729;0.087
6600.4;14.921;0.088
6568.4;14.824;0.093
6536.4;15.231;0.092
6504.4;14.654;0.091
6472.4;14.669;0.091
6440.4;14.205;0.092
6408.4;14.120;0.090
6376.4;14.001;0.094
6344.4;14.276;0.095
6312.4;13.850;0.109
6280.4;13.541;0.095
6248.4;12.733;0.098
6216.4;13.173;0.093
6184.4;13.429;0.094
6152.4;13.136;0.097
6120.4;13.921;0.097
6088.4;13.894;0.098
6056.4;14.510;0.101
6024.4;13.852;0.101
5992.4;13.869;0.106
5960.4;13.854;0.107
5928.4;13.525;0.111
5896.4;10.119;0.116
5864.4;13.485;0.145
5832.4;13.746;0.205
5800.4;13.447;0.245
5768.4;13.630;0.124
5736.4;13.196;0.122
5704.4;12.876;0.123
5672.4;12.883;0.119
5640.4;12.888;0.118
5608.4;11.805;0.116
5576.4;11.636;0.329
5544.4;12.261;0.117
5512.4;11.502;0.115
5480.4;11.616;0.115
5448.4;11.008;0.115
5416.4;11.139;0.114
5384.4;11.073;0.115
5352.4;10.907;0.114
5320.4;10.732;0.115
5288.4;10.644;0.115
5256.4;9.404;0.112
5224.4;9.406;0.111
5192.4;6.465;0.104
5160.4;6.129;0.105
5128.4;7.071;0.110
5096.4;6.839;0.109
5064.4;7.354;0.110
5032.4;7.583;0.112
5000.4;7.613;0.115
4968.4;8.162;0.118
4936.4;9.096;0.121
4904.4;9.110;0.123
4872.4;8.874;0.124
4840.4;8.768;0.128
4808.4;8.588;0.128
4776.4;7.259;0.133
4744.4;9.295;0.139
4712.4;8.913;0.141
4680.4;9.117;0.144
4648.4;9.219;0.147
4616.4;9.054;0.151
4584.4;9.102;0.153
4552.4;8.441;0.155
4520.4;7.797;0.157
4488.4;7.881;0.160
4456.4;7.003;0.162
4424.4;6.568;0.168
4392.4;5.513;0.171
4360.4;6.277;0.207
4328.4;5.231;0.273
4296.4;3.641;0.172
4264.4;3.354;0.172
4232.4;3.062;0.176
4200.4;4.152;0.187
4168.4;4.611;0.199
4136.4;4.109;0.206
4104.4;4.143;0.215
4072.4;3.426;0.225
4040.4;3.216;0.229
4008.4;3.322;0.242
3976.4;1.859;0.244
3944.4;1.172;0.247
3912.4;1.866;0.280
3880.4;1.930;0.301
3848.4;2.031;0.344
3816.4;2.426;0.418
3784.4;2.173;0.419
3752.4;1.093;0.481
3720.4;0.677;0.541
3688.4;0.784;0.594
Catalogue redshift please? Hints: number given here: 0.00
